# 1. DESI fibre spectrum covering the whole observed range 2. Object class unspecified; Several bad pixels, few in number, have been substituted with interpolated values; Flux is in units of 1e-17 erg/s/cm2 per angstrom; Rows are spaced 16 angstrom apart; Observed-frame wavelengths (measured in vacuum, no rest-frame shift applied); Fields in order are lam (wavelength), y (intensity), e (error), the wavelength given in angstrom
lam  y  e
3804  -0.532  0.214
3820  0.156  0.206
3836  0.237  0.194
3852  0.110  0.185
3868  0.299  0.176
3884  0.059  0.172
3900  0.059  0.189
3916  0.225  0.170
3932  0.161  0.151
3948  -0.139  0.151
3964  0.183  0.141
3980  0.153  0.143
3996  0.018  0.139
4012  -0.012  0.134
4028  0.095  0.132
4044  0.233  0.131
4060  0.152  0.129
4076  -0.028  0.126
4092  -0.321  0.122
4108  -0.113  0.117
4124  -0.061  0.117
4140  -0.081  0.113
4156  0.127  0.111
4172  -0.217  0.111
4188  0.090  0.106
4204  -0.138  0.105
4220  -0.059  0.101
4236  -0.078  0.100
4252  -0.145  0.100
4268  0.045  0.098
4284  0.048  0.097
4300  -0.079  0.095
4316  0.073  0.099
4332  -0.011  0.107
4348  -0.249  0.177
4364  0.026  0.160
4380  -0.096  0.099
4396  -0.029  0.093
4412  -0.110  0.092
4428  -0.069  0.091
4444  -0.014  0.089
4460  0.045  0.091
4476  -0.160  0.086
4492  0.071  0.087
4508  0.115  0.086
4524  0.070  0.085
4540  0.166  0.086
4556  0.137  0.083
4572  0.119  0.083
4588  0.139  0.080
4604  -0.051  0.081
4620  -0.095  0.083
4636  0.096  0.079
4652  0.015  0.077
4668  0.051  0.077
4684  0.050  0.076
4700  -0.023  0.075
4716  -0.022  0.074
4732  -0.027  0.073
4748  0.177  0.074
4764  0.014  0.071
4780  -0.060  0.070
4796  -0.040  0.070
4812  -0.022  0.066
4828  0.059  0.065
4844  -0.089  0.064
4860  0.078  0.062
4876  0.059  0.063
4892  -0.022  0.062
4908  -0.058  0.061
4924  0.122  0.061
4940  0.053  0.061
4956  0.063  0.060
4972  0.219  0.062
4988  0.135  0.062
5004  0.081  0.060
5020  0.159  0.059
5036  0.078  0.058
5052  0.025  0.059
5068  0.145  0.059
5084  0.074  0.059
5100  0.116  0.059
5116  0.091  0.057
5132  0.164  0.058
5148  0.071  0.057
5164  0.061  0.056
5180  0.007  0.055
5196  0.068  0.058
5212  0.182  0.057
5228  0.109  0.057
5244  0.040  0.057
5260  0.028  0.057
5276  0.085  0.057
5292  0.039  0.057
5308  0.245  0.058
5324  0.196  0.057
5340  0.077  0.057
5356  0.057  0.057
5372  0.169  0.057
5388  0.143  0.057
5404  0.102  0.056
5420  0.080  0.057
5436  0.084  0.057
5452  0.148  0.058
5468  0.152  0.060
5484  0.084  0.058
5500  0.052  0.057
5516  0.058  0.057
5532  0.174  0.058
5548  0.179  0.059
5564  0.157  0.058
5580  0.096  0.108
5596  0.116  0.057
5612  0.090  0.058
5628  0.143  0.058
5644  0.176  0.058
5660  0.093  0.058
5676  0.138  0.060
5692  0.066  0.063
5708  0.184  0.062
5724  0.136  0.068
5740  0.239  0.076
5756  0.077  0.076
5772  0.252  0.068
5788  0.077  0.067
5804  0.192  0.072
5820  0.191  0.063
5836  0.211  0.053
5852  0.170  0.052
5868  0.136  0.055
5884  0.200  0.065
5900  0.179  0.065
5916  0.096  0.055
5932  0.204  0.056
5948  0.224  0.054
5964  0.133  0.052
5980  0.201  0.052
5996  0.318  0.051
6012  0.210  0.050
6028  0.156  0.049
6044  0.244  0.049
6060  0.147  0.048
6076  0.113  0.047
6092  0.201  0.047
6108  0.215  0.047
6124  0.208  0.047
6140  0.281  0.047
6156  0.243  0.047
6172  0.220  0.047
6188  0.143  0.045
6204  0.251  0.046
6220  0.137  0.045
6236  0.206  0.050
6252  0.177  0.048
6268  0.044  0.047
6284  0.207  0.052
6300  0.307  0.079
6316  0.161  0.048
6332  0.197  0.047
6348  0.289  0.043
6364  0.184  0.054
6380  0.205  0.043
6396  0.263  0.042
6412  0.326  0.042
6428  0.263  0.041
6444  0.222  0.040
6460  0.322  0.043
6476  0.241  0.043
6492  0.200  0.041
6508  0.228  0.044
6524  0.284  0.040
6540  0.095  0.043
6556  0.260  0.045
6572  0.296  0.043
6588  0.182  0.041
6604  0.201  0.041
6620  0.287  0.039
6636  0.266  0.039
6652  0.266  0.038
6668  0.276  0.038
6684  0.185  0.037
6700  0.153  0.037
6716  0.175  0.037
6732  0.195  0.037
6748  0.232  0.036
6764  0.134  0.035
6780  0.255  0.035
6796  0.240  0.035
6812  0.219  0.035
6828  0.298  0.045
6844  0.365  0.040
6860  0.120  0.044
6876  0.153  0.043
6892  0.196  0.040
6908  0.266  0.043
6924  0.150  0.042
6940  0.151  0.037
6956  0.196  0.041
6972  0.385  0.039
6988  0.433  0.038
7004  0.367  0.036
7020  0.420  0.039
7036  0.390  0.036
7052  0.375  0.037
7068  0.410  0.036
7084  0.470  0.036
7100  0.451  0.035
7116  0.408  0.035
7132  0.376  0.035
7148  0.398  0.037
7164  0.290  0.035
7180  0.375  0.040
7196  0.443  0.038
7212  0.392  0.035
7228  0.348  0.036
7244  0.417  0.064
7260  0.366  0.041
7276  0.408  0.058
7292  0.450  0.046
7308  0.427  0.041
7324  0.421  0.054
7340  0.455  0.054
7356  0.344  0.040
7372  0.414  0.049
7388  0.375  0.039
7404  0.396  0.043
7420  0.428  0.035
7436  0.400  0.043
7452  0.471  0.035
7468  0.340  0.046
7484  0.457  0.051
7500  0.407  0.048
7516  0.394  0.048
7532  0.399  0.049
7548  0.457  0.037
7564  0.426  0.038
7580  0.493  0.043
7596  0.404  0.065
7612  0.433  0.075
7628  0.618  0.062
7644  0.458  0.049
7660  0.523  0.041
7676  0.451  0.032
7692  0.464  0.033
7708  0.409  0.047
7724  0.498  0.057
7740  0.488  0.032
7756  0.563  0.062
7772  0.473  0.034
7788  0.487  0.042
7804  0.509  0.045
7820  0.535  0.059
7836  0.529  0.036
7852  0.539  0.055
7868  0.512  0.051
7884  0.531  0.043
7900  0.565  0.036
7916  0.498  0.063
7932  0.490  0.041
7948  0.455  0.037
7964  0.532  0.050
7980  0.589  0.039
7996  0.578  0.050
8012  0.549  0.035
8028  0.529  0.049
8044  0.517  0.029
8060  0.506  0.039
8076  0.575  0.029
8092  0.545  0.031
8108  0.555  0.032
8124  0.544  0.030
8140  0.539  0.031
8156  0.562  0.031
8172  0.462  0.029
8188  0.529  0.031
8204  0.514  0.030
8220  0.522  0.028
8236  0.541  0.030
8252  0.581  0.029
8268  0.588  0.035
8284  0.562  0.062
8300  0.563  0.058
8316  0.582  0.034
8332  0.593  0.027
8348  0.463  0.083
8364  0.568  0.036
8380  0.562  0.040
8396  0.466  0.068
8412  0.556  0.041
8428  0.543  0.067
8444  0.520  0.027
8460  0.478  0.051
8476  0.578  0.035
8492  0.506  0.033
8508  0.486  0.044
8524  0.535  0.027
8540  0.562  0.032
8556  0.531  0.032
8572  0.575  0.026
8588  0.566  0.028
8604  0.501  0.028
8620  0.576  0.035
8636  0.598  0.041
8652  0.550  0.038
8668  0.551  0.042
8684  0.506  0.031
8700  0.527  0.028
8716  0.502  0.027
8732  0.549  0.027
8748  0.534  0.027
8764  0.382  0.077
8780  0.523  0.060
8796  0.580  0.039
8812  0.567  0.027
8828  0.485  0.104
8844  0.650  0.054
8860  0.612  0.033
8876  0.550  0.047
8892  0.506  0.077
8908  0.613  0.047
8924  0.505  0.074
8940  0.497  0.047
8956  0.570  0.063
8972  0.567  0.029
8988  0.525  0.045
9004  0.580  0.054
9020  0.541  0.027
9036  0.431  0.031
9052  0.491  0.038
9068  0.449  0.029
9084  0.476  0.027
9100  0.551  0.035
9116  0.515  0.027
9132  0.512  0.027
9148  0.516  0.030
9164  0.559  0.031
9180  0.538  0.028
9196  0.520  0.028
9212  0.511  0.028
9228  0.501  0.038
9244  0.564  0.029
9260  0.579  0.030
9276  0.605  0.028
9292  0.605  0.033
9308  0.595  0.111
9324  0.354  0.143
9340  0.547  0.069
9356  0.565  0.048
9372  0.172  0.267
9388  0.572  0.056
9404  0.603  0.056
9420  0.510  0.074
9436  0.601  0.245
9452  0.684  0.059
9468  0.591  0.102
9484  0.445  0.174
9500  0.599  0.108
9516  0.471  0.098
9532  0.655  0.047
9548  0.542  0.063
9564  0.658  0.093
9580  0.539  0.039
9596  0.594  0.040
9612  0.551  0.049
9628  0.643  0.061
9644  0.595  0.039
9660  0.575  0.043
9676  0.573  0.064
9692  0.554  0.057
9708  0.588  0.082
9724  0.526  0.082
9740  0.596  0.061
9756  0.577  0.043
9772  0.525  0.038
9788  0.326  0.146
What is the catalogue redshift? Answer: 0.75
